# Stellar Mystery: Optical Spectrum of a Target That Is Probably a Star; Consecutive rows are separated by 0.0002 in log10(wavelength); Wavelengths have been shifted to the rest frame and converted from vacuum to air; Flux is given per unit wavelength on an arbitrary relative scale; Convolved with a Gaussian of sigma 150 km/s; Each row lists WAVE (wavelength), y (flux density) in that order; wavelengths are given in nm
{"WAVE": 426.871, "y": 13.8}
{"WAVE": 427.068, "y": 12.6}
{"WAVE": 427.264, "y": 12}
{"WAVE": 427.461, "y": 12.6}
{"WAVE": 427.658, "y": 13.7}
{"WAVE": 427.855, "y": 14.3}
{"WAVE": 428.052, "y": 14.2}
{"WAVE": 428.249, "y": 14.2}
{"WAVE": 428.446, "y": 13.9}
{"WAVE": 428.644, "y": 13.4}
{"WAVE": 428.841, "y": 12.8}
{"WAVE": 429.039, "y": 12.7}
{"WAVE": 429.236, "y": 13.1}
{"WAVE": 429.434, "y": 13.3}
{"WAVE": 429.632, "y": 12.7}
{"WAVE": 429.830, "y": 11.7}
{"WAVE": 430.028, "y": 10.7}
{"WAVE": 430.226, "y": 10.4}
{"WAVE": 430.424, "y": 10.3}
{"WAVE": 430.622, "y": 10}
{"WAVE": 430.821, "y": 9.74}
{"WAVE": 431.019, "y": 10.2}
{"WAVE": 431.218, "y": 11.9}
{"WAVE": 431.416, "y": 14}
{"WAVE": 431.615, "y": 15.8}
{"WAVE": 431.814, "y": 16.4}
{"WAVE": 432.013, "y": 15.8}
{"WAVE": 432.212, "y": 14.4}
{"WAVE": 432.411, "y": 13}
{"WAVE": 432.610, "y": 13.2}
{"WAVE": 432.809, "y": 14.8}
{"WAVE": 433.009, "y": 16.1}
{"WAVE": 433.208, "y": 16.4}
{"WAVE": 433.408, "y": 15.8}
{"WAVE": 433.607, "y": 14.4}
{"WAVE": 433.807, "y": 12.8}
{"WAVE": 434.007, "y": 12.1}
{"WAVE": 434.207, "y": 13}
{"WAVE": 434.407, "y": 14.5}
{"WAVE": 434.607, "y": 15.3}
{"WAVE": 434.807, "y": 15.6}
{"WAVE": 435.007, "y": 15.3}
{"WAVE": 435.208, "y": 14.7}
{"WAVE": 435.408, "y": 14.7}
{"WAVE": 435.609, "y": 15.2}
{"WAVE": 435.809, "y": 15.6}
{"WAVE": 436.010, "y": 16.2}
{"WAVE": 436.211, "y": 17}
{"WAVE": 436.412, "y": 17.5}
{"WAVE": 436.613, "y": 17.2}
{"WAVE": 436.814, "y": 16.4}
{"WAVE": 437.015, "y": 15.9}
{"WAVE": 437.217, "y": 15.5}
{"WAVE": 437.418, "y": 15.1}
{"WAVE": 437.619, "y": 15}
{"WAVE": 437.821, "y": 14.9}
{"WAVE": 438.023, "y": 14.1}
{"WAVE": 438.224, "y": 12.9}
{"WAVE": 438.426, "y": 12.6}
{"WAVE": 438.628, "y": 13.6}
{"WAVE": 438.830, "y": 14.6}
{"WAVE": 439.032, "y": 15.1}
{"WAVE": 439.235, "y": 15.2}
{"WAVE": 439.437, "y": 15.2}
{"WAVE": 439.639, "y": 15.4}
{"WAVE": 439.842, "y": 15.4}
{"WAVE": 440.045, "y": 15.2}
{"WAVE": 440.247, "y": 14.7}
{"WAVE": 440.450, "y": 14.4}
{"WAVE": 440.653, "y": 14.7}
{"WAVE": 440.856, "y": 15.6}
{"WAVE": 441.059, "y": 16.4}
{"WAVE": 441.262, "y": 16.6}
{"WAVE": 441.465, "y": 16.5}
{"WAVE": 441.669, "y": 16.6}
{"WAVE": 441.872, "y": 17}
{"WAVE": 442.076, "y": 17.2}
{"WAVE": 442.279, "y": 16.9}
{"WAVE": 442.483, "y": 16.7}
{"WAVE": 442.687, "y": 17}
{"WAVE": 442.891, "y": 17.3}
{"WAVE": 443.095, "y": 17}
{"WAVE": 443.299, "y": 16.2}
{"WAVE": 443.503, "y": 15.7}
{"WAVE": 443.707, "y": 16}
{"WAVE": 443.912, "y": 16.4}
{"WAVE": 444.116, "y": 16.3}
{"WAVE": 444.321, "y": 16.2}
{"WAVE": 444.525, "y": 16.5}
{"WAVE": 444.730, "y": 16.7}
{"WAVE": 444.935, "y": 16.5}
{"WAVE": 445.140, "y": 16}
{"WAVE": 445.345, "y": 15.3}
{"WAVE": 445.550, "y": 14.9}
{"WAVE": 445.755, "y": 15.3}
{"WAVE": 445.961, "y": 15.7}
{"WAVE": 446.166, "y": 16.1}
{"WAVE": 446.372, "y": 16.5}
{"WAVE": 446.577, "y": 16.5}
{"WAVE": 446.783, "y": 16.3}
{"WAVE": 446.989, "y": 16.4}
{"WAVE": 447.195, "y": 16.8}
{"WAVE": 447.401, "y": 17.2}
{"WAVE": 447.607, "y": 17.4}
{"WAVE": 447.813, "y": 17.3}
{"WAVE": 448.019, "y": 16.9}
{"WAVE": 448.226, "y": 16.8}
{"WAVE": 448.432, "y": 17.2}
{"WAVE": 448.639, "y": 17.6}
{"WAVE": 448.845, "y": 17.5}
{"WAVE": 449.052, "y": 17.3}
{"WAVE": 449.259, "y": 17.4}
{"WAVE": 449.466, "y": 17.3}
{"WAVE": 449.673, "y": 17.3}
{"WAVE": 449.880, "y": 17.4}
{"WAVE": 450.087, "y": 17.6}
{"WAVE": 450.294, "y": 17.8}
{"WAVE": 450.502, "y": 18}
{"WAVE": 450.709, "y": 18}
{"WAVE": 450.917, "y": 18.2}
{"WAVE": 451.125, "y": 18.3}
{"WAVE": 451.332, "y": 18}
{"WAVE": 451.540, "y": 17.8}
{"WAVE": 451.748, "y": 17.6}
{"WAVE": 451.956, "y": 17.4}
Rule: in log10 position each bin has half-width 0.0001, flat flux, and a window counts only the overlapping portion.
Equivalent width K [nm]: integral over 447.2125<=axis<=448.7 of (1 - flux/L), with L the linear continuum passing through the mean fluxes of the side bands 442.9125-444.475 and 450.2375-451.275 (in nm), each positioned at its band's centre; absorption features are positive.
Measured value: 0.018 nm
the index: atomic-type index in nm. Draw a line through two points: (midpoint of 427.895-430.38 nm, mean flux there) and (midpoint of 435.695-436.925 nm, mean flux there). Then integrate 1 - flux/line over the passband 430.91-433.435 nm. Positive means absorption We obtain 0.00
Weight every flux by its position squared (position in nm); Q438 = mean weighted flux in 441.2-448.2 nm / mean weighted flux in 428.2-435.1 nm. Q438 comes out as 1.30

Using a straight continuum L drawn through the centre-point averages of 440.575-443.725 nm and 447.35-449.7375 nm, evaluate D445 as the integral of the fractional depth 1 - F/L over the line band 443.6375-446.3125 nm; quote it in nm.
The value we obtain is 0.13 nm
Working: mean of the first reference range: 16.5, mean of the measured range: 16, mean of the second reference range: 17.3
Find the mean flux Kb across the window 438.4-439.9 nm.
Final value 14.7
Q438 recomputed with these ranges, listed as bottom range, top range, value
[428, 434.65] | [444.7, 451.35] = 1.37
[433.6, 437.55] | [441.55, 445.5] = 1.12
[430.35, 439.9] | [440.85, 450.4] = 1.20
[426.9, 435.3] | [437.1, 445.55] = 1.22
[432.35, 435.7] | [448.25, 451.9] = 1.31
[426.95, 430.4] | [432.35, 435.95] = 1.17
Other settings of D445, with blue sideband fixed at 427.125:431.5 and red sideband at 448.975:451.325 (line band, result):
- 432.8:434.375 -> -0.113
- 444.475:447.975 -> 0.080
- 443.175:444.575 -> -0.008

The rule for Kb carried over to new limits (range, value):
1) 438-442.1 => 15.2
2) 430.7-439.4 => 14.6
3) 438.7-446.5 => 16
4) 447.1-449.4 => 17.2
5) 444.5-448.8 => 16.5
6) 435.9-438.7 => 15.3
